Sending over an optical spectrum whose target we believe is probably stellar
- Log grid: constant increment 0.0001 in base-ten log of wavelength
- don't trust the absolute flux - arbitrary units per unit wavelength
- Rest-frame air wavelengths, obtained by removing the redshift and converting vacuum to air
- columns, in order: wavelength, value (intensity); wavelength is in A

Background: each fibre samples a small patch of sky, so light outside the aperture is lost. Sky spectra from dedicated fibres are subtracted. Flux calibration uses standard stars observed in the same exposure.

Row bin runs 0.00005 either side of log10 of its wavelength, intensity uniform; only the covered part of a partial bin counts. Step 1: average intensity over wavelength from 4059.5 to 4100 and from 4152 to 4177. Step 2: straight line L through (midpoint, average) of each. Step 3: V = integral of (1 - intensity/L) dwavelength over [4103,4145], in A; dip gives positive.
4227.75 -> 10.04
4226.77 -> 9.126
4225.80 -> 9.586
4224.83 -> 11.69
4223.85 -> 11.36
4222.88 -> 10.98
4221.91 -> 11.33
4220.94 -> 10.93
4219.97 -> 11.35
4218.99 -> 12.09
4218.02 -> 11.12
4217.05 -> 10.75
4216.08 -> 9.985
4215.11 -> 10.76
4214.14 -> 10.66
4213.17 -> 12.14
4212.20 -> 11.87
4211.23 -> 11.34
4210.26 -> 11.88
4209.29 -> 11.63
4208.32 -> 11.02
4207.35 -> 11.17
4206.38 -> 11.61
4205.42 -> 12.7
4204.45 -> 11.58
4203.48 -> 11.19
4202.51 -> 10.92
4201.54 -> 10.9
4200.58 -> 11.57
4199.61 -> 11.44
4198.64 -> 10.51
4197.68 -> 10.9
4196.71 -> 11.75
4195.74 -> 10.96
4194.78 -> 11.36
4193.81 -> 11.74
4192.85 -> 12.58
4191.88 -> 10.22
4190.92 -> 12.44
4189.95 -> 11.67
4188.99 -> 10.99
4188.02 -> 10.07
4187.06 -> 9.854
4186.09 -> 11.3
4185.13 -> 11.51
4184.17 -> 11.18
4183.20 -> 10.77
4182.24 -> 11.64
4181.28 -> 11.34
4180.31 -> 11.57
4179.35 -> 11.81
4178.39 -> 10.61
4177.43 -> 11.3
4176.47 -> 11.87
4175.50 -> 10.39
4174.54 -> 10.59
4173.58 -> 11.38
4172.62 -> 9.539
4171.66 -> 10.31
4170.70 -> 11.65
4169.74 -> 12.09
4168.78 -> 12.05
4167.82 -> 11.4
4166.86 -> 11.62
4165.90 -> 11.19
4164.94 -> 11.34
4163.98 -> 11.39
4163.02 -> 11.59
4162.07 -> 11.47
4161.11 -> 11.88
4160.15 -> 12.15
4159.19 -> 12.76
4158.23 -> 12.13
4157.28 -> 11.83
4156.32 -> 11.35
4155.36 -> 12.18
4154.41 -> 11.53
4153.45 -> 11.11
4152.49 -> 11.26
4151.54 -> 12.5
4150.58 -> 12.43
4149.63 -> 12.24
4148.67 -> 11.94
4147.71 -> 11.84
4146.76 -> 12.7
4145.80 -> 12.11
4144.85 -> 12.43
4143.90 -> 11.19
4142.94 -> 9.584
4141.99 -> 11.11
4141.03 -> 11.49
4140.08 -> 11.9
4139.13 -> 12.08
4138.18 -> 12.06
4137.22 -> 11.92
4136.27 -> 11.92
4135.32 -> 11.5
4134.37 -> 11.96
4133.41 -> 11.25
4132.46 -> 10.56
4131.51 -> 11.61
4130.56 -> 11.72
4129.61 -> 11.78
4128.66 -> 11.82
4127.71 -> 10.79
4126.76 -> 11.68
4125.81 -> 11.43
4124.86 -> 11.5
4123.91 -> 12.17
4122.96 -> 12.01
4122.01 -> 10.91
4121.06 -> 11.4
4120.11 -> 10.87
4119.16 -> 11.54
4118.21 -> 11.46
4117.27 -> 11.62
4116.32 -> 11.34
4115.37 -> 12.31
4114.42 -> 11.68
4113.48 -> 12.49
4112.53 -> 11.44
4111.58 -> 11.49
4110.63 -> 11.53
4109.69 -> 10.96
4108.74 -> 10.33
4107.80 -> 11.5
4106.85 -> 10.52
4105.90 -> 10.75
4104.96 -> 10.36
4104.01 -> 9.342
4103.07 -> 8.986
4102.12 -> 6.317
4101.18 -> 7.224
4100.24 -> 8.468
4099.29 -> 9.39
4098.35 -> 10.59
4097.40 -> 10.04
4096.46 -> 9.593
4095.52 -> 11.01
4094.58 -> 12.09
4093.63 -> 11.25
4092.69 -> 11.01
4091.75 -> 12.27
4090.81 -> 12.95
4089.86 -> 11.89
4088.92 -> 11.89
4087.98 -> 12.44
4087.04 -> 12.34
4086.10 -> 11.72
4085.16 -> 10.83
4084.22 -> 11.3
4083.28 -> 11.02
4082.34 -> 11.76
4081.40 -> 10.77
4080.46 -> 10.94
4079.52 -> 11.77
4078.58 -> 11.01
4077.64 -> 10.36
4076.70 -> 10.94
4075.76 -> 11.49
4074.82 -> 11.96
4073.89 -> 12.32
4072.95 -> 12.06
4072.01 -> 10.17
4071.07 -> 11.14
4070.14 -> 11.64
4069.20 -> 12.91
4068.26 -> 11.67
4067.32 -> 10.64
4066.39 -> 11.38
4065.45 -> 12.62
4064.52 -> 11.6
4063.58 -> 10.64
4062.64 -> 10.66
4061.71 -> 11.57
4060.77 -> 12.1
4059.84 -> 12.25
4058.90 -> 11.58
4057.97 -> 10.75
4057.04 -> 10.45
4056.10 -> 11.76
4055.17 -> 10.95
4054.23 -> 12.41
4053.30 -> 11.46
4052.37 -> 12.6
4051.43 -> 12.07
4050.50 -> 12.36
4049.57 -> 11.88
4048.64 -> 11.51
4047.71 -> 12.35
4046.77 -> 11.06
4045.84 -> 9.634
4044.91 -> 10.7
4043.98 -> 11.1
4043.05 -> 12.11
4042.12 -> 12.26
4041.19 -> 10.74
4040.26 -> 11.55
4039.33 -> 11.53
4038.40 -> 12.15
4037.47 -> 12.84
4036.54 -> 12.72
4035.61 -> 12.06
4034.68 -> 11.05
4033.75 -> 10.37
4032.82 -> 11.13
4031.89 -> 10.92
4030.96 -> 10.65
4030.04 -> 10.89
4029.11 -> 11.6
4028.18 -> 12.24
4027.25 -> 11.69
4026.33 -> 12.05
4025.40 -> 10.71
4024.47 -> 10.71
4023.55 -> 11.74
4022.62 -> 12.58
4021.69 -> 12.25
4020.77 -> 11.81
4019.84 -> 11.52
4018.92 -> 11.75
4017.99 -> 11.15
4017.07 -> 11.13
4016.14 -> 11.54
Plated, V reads 0.2 A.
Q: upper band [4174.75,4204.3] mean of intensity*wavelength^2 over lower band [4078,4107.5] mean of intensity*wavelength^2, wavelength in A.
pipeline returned 1.1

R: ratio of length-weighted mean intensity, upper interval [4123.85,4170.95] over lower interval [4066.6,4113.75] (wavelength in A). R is 1.07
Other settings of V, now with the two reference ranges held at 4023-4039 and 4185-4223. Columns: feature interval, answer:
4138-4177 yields -0.91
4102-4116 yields 0.75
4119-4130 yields -0.11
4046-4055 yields -0.29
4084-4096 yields -0.37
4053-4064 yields 0.08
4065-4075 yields -0.19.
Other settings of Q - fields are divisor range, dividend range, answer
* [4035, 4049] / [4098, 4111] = 0.86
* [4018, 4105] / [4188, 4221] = 1.08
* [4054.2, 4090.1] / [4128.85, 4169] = 1.06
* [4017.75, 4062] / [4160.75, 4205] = 1.04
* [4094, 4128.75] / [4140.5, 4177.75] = 1.10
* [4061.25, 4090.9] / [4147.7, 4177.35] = 1.05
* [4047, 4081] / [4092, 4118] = 0.93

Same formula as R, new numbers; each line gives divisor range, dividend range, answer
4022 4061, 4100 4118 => 0.91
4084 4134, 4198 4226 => 1.02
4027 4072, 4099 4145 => 0.96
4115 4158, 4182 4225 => 0.97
